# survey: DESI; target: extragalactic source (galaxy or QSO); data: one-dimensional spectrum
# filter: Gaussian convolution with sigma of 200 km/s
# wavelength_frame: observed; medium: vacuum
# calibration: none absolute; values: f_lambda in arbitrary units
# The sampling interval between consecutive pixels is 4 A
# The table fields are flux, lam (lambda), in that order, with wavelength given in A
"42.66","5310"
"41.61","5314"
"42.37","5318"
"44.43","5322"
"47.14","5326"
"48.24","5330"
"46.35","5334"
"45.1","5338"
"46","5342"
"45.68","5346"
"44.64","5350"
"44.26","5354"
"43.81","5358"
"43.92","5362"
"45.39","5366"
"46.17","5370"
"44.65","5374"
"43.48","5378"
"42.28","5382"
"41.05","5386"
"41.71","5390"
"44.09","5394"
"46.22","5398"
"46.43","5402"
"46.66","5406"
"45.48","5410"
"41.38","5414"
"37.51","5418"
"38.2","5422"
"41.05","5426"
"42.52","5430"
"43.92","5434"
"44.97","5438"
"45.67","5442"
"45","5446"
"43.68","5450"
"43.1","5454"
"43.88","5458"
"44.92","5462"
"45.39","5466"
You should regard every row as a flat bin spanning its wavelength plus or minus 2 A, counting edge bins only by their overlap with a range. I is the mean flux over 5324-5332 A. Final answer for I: 47.7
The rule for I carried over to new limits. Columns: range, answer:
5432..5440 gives 44.4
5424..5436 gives 42.5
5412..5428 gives 39.5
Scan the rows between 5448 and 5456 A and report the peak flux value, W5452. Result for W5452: 43.68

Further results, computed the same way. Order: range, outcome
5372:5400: 46.22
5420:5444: 45.67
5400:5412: 46.66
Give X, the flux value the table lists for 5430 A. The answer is 42.52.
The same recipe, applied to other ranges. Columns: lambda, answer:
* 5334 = 46.35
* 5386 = 41.05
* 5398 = 46.22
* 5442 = 45.67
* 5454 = 43.1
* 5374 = 44.65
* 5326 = 47.14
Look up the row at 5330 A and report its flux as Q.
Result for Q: 48.24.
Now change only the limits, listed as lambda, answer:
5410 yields 45.48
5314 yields 41.61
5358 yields 43.81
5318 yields 42.37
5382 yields 42.28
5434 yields 43.92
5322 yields 44.43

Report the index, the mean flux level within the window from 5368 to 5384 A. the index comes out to 44.1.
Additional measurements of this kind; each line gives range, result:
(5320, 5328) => 45.8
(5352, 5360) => 44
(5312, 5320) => 42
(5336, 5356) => 45.1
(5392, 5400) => 45.2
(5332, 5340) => 45.7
